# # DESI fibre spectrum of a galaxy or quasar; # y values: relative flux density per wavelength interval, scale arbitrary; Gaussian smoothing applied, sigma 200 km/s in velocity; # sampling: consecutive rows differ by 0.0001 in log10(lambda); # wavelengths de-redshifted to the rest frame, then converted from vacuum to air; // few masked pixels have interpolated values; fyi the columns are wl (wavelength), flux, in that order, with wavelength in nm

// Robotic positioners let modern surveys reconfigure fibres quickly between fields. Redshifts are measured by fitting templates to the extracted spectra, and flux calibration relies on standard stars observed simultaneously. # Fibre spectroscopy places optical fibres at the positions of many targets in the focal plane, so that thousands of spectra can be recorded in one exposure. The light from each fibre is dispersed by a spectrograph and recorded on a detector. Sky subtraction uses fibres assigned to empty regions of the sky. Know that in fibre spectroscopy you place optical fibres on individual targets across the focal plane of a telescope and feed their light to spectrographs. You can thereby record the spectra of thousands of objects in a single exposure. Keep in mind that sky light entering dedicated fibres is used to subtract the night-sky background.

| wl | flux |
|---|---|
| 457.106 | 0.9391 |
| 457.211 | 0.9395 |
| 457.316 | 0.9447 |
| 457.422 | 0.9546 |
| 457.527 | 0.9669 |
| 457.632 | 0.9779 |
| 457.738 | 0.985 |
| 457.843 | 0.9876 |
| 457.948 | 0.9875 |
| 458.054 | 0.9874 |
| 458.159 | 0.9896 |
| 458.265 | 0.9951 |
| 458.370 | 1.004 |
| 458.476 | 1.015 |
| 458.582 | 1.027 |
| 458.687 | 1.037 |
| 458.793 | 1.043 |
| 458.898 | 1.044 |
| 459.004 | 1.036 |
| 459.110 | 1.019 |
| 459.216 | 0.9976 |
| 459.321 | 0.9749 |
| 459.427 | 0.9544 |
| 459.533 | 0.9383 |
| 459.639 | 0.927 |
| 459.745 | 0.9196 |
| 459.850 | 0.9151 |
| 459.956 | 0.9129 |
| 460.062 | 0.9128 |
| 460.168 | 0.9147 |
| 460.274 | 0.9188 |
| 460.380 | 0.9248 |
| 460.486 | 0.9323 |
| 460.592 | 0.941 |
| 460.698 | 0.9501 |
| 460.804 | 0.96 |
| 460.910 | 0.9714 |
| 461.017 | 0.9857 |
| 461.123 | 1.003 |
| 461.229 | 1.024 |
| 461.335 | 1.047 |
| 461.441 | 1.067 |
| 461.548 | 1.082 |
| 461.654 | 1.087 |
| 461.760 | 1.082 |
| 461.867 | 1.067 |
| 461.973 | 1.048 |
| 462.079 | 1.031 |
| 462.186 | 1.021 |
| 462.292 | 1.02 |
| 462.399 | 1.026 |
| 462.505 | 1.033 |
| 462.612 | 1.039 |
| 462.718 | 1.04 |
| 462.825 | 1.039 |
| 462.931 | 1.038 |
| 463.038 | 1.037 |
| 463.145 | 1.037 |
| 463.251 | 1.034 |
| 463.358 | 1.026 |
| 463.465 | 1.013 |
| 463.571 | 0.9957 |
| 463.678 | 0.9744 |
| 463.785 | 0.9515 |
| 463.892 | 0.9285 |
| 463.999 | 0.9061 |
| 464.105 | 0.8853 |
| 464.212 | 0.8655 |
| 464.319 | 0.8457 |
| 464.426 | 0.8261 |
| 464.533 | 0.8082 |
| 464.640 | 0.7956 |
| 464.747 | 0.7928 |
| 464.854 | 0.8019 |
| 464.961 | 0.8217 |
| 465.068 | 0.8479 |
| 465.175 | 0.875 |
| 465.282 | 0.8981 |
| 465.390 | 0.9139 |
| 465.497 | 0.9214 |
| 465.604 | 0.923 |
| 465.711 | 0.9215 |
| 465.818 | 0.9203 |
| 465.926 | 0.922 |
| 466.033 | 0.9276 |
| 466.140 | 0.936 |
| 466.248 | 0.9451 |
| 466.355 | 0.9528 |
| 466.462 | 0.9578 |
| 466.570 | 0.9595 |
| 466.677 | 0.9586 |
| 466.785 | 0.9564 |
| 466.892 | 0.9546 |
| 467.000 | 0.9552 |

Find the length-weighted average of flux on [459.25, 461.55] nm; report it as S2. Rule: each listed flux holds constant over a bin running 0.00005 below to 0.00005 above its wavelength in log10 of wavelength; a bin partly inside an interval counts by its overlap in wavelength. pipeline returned 0.96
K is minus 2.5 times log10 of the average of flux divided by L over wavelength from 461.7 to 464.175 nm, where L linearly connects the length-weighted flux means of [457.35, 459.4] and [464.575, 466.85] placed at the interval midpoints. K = -0.080 mag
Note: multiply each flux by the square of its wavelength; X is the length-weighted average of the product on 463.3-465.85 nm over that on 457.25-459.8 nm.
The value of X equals 0.9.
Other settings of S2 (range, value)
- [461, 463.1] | 1.04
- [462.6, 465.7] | 0.925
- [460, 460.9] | 0.934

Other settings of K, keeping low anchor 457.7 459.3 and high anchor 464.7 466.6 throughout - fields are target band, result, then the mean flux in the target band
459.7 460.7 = 0.069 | 0.924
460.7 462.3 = -0.072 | 1.03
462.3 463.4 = -0.099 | 1.03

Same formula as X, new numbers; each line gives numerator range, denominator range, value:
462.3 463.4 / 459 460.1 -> 1.10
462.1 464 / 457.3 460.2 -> 1.05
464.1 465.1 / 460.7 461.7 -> 0.82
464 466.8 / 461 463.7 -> 0.87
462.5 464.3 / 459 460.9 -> 1.06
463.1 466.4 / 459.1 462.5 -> 0.94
